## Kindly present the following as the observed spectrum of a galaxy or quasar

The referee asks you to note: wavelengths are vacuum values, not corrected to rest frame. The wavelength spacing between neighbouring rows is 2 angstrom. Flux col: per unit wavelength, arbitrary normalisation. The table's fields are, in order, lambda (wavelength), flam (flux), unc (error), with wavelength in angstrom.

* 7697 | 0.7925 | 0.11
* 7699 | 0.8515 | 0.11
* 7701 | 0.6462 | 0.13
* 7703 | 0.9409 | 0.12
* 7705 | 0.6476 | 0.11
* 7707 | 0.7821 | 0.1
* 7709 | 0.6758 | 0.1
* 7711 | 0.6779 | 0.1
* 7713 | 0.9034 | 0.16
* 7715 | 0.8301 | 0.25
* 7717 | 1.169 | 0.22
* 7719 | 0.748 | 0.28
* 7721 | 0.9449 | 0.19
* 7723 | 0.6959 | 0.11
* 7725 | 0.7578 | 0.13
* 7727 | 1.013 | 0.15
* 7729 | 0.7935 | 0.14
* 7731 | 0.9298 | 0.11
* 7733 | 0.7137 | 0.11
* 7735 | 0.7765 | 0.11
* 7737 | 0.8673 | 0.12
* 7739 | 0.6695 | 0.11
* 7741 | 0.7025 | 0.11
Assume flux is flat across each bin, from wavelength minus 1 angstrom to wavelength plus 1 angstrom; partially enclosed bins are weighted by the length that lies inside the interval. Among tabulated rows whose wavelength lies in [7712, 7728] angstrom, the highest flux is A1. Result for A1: 1.169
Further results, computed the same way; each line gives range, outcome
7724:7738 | 1.013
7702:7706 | 0.9409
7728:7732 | 0.9298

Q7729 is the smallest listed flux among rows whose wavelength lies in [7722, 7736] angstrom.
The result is 0.6959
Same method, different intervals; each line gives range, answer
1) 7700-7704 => 0.6462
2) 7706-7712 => 0.6758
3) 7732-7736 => 0.7137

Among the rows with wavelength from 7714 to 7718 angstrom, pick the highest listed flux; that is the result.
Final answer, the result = 1.169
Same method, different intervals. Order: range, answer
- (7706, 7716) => 0.9034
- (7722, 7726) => 0.7578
